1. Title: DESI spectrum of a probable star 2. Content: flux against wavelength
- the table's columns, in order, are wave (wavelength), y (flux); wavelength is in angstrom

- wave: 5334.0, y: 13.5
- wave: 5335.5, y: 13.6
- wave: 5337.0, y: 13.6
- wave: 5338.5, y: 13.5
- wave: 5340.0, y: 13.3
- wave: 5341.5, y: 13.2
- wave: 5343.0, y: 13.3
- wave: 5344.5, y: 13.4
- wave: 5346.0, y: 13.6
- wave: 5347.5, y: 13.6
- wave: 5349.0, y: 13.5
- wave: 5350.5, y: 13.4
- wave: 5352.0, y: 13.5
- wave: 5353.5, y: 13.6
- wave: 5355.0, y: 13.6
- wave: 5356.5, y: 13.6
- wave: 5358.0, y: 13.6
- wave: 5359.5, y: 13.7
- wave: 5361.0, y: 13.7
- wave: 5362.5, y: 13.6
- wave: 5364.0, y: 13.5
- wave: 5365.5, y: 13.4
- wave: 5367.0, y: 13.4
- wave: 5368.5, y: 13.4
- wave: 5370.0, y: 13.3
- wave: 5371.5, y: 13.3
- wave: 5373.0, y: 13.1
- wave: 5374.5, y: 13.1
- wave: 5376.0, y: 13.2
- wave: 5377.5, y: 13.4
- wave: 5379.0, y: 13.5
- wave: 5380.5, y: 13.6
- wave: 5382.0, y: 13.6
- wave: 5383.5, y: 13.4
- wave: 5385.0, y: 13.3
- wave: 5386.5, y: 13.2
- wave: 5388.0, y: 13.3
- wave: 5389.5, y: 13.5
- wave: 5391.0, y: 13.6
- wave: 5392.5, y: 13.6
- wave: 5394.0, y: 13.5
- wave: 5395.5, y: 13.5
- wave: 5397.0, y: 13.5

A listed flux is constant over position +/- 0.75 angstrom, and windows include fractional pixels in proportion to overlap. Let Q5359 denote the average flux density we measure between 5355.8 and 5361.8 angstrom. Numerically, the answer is 13.6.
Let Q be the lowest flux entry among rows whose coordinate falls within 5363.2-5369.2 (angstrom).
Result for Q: 13.4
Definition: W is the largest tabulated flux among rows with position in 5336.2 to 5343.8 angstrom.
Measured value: 13.6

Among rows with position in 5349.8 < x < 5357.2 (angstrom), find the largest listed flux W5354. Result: 13.6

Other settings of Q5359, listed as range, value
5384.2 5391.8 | 13.4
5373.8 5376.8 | 13.2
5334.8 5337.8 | 13.6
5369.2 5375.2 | 13.2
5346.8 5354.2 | 13.5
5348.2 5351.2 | 13.5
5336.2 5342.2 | 13.4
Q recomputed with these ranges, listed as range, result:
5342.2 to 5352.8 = 13.3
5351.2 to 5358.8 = 13.5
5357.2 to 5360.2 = 13.6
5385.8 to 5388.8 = 13.2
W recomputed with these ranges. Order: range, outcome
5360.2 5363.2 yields 13.7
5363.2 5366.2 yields 13.5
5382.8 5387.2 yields 13.4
